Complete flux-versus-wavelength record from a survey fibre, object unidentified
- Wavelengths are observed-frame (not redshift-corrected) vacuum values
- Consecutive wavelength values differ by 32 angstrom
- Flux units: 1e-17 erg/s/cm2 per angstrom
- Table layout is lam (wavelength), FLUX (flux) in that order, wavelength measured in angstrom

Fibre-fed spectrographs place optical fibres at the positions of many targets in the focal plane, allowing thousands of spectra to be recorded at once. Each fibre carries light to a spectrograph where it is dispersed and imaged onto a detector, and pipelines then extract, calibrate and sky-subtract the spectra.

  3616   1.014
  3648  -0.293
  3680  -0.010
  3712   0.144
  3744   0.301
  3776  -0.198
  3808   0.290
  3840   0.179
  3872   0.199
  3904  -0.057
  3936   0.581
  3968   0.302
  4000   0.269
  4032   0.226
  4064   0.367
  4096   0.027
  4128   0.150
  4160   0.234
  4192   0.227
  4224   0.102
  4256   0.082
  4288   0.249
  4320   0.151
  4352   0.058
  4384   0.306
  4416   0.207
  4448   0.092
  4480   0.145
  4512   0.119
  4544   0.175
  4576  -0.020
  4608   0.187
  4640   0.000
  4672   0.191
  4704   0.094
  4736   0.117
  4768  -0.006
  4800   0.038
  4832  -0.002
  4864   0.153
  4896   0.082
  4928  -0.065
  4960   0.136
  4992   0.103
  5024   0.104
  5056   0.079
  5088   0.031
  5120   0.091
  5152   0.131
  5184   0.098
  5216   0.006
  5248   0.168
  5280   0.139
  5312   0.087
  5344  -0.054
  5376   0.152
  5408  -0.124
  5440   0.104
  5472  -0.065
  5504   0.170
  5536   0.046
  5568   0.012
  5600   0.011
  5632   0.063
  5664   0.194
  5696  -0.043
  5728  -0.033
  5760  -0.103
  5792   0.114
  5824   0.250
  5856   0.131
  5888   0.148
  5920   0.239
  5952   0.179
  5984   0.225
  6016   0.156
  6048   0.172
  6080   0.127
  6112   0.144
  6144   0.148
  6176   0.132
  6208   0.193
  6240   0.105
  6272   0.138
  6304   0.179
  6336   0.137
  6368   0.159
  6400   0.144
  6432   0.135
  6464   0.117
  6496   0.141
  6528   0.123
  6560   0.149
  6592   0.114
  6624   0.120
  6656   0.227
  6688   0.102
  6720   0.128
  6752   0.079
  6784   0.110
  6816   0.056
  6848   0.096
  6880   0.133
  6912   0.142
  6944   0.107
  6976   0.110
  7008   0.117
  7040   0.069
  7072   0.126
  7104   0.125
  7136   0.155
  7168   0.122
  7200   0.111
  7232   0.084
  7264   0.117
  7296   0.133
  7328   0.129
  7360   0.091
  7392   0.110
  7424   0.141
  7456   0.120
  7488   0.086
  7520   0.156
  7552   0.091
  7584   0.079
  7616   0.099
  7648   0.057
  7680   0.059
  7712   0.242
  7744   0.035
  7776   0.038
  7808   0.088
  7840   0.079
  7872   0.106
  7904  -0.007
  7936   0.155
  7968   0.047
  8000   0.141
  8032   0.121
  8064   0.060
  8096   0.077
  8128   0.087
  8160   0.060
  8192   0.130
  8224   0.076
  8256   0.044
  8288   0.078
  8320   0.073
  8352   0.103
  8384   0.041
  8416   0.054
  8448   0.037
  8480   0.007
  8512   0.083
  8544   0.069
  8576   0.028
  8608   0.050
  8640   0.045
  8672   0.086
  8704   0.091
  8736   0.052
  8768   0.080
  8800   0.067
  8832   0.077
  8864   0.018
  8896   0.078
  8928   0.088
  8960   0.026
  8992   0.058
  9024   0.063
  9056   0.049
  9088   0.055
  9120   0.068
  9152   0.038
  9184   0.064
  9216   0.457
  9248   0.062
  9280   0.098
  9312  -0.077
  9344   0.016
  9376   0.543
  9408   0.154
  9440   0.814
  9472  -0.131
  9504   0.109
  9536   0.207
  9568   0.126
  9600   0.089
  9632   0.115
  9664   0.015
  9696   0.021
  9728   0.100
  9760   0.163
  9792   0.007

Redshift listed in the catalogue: 1.470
